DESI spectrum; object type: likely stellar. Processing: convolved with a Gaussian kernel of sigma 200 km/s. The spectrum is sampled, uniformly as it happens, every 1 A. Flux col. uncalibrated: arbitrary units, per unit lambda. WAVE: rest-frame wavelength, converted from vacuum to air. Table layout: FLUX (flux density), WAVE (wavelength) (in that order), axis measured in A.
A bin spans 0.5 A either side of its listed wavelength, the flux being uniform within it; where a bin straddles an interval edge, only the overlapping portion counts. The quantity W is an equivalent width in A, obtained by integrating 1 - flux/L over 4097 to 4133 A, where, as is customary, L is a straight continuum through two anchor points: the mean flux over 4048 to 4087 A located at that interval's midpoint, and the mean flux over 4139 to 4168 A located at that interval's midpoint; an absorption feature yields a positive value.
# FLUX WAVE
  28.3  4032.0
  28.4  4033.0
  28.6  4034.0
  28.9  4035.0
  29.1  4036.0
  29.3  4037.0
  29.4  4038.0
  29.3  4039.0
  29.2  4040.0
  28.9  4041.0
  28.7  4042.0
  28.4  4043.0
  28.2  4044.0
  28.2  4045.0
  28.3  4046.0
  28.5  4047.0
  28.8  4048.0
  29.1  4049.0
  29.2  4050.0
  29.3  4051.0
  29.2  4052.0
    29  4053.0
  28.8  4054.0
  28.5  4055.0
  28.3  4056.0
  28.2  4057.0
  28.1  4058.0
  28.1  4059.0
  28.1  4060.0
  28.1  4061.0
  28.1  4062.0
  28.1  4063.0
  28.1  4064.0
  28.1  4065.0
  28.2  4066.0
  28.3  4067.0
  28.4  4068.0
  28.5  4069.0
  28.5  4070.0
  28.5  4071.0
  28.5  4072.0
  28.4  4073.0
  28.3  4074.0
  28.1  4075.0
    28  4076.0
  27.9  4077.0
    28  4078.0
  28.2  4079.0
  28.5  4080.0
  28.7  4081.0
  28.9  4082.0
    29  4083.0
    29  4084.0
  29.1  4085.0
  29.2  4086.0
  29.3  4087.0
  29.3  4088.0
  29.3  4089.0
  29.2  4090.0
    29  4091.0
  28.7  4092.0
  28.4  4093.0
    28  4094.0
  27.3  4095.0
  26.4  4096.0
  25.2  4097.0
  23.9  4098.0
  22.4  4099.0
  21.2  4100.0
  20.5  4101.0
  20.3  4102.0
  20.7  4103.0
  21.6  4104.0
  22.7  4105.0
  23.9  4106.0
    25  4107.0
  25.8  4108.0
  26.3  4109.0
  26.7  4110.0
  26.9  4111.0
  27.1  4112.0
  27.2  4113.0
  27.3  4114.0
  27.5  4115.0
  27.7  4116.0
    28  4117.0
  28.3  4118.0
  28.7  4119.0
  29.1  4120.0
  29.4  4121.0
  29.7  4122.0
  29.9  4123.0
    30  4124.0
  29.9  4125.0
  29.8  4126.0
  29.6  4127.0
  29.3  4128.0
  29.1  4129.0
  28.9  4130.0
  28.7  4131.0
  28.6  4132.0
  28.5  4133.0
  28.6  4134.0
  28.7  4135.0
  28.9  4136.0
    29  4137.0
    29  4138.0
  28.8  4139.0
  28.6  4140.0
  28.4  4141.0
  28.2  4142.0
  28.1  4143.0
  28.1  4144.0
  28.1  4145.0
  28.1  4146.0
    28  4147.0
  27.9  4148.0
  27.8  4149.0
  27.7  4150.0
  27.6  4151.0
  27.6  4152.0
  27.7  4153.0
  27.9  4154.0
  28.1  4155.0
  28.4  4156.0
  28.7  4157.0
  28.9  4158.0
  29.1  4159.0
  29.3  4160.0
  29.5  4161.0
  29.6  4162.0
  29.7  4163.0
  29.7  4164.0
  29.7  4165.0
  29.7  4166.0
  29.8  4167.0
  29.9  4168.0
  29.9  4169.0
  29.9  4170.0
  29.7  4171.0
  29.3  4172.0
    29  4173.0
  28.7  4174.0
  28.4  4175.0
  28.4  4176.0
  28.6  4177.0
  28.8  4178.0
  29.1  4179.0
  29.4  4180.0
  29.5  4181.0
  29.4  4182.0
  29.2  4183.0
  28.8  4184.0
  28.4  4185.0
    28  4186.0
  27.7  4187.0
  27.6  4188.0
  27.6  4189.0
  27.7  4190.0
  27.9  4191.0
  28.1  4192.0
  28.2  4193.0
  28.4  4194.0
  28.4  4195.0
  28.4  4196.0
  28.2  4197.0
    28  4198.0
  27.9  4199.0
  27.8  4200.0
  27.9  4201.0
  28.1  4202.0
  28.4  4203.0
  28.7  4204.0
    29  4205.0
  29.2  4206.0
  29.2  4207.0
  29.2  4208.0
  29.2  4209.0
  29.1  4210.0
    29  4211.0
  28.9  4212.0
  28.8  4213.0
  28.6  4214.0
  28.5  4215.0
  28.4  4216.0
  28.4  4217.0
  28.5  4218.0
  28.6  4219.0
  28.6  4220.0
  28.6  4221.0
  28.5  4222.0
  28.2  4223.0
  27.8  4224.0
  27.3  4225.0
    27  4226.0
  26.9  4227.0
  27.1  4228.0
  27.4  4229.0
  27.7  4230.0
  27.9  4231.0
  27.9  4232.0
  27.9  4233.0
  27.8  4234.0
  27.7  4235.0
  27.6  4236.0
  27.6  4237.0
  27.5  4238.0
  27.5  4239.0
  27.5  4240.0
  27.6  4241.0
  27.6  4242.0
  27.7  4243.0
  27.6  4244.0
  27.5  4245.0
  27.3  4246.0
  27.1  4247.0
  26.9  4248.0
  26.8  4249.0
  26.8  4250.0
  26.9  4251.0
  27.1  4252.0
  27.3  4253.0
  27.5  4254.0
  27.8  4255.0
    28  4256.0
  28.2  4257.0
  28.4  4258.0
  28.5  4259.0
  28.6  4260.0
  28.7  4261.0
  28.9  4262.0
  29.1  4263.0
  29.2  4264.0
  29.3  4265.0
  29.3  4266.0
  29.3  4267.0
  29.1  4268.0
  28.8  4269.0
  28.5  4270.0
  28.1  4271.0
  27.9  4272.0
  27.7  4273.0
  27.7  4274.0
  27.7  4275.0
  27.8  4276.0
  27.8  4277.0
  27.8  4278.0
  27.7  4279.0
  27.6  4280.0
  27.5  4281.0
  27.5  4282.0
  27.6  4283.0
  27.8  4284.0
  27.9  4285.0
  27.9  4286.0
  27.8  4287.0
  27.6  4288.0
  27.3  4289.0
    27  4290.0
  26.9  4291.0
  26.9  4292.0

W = 2.43 A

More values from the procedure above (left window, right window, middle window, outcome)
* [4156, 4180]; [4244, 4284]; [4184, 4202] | 0.6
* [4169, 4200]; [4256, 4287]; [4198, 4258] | 1.0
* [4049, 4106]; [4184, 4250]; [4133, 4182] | -1.8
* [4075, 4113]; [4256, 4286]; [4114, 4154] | -2.5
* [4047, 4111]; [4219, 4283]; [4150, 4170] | -1.0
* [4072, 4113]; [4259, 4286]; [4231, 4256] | 0.5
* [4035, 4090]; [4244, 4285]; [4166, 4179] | -0.4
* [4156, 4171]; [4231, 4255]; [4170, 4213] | 0.3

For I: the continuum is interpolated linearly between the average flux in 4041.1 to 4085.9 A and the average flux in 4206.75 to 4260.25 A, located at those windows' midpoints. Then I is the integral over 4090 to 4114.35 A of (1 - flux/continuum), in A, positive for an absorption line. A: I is 2.7 A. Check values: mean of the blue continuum 28.5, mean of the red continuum 27.9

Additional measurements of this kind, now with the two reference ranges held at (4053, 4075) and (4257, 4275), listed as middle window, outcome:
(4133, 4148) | 0.0 A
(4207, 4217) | -0.1 A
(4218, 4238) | 0.5 A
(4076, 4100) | 0.4 A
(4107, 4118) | 0.5 A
